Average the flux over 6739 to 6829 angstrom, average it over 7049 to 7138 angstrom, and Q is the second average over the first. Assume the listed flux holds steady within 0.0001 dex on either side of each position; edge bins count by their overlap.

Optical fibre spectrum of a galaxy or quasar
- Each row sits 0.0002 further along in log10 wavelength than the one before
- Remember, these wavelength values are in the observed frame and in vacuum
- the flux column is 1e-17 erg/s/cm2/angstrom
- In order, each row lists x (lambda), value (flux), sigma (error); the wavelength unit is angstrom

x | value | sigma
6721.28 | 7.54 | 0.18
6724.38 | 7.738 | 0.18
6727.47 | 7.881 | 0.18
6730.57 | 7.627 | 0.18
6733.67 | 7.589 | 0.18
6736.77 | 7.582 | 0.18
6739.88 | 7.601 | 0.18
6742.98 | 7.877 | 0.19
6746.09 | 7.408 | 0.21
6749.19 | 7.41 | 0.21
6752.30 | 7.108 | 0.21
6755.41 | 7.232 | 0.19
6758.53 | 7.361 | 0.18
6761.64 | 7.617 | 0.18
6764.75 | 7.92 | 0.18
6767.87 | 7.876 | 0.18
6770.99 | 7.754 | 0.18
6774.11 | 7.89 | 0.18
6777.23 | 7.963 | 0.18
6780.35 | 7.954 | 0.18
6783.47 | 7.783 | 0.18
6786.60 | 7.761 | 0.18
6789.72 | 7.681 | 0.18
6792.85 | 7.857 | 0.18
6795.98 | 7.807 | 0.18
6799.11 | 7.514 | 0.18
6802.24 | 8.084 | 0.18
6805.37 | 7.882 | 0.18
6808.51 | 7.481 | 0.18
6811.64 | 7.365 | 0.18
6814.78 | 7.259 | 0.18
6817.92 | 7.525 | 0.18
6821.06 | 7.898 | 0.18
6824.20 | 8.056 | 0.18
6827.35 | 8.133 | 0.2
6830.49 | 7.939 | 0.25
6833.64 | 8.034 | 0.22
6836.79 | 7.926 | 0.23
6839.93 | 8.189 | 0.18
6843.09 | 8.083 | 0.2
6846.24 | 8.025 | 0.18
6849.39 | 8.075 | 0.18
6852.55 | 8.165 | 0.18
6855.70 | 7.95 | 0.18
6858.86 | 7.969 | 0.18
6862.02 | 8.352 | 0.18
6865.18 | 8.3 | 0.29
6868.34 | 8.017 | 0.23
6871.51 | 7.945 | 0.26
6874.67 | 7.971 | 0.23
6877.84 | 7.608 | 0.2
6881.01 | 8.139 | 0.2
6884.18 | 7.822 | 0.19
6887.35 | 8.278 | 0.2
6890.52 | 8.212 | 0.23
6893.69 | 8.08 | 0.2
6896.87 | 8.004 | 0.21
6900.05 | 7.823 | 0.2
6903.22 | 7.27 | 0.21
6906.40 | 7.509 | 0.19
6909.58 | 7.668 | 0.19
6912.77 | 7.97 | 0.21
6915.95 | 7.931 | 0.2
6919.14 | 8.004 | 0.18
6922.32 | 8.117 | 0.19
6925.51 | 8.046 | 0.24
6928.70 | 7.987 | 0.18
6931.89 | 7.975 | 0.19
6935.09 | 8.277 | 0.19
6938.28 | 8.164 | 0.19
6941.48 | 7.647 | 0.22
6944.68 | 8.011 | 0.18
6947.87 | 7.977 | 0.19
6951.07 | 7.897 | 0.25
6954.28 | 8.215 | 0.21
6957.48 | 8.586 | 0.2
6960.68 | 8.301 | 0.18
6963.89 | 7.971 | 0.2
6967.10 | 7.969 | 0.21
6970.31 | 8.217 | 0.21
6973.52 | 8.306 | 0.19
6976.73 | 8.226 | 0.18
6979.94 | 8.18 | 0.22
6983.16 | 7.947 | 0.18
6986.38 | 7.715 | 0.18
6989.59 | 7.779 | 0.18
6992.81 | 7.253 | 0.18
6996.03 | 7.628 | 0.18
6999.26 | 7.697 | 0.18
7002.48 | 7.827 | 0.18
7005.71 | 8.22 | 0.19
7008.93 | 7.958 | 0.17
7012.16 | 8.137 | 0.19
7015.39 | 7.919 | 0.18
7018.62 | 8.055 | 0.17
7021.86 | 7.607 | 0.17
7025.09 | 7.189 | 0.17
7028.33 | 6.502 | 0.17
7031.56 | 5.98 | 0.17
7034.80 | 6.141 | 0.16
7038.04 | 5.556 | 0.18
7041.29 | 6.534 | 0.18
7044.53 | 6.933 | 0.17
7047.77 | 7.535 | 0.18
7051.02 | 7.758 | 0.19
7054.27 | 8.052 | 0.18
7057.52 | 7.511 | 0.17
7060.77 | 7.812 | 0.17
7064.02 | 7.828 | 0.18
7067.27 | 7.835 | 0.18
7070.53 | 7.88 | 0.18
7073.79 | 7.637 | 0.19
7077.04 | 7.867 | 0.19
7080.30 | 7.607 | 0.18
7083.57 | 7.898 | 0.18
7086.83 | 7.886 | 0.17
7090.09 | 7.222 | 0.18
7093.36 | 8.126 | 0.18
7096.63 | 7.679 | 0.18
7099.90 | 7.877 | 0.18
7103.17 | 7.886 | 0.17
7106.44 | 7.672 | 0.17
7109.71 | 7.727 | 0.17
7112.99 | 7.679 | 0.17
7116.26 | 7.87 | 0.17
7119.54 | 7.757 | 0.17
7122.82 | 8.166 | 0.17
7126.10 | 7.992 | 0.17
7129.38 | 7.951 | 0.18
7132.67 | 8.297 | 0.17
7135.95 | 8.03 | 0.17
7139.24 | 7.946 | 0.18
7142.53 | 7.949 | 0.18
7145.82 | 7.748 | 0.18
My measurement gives 1.02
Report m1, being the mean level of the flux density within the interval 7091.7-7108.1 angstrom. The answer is 7.85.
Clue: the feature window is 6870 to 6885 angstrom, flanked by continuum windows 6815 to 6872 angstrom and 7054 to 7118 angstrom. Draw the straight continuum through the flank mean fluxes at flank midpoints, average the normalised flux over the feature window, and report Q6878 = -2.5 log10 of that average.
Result 0.01 mag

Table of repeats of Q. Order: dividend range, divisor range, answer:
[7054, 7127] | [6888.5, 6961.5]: 0.98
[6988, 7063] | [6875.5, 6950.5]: 0.93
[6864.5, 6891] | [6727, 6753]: 1.06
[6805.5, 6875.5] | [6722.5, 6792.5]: 1.04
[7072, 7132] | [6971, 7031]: 1.01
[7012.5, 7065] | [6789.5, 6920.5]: 0.91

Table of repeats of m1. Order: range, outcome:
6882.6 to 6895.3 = 8.1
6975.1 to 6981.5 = 8.21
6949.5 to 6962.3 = 8.25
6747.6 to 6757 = 7.25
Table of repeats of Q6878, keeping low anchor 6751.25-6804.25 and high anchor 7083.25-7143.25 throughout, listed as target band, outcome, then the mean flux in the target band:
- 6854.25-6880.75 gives -0.04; 8.02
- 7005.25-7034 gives 0.06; 7.44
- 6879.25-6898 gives -0.04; 8.09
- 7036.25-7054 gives 0.13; 6.95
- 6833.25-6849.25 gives -0.04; 8.06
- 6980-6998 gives 0.02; 7.71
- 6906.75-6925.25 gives -0.02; 7.92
